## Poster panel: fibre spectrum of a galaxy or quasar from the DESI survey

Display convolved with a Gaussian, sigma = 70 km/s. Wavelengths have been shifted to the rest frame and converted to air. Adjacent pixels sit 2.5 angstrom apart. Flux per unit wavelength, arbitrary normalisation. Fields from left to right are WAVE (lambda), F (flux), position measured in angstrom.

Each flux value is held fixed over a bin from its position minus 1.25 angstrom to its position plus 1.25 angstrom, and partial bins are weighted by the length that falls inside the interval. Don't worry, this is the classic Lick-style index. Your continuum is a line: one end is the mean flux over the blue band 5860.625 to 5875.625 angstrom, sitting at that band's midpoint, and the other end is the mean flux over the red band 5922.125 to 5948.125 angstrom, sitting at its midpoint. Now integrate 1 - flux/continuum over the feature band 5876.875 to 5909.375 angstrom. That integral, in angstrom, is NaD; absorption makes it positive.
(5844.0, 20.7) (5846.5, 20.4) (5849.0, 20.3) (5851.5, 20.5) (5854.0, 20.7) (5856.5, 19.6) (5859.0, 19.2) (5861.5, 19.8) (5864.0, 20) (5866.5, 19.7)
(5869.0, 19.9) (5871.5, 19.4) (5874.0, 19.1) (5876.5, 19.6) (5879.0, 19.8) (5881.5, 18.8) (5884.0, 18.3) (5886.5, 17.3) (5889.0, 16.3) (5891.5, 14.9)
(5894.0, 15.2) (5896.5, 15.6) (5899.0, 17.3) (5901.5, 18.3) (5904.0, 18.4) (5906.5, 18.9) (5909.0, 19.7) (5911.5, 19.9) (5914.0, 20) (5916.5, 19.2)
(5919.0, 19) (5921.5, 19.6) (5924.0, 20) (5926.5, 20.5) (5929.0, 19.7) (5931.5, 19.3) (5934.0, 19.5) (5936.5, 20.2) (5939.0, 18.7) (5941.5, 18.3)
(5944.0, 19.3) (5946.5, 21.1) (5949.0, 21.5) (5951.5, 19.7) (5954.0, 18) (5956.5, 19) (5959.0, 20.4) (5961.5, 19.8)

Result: 3.41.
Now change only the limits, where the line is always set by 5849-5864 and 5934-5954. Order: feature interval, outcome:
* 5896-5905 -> 1.1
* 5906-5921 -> 0.2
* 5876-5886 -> 0.5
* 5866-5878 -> 0.2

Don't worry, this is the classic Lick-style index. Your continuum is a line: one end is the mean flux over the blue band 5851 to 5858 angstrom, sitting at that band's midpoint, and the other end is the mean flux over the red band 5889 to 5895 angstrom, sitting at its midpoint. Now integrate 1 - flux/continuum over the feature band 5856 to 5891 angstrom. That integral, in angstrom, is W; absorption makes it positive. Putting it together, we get -2.5 angstrom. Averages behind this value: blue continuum 20.2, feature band 19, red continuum 15.3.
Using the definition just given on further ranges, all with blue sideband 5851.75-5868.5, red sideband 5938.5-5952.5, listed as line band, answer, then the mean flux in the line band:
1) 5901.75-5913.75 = 0.4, 19.2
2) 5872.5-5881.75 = 0.2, 19.4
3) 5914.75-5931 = 0.1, 19.7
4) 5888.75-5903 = 2.5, 16.3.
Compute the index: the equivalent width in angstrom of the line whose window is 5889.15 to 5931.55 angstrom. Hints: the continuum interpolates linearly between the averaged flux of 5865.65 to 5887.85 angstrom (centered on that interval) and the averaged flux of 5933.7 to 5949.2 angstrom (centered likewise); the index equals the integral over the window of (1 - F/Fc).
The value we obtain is 2.03 angstrom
